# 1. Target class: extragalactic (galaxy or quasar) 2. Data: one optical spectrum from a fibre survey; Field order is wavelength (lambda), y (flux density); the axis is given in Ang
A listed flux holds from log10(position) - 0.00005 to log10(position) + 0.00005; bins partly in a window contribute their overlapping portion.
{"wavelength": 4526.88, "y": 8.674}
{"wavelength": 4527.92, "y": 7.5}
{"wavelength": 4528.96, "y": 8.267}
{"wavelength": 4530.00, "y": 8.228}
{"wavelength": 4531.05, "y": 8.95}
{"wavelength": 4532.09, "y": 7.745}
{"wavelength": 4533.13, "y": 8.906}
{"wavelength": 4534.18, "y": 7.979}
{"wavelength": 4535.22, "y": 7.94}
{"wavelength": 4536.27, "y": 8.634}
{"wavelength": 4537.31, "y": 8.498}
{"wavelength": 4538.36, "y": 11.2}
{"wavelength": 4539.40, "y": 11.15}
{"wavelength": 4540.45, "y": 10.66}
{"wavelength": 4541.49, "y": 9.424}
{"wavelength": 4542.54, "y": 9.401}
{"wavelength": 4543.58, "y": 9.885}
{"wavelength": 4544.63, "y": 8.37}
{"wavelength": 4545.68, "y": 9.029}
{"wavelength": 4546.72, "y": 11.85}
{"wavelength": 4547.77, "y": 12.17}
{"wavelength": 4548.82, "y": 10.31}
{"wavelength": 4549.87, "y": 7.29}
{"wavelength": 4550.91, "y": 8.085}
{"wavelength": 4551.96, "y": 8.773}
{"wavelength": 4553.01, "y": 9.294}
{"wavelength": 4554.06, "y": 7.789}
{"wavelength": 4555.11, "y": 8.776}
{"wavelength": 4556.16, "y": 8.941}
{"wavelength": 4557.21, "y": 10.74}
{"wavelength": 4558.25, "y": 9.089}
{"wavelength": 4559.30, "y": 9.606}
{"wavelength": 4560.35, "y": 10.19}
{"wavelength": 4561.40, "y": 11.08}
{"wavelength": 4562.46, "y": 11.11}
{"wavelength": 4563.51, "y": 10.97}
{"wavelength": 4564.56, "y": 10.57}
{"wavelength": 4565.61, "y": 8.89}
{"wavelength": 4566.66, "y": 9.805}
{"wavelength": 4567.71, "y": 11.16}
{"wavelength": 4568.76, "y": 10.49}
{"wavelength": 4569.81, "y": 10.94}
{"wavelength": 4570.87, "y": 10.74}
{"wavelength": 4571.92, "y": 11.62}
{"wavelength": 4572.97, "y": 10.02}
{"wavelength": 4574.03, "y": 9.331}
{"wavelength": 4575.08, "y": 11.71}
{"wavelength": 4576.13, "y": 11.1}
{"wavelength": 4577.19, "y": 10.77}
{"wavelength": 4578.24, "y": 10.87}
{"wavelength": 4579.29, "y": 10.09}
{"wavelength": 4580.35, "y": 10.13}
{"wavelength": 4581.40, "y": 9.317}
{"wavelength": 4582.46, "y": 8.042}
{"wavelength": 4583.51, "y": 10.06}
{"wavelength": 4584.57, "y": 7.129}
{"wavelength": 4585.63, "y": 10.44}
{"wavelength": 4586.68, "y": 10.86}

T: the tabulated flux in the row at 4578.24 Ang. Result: 10.87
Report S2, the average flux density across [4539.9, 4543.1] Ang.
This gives 9.85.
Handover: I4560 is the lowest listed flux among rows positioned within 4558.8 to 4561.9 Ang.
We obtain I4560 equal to 9.606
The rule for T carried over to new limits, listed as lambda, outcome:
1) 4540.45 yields 10.66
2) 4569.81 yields 10.94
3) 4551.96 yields 8.773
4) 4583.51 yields 10.06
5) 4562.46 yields 11.11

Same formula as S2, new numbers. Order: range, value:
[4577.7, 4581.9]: 10.1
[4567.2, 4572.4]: 11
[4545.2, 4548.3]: 11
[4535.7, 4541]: 10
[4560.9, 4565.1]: 10.9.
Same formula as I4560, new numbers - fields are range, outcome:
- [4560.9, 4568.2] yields 8.89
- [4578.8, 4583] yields 8.042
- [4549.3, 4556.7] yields 7.29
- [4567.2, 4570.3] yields 10.49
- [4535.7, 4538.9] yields 8.498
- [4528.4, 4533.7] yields 7.745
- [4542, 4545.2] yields 8.37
